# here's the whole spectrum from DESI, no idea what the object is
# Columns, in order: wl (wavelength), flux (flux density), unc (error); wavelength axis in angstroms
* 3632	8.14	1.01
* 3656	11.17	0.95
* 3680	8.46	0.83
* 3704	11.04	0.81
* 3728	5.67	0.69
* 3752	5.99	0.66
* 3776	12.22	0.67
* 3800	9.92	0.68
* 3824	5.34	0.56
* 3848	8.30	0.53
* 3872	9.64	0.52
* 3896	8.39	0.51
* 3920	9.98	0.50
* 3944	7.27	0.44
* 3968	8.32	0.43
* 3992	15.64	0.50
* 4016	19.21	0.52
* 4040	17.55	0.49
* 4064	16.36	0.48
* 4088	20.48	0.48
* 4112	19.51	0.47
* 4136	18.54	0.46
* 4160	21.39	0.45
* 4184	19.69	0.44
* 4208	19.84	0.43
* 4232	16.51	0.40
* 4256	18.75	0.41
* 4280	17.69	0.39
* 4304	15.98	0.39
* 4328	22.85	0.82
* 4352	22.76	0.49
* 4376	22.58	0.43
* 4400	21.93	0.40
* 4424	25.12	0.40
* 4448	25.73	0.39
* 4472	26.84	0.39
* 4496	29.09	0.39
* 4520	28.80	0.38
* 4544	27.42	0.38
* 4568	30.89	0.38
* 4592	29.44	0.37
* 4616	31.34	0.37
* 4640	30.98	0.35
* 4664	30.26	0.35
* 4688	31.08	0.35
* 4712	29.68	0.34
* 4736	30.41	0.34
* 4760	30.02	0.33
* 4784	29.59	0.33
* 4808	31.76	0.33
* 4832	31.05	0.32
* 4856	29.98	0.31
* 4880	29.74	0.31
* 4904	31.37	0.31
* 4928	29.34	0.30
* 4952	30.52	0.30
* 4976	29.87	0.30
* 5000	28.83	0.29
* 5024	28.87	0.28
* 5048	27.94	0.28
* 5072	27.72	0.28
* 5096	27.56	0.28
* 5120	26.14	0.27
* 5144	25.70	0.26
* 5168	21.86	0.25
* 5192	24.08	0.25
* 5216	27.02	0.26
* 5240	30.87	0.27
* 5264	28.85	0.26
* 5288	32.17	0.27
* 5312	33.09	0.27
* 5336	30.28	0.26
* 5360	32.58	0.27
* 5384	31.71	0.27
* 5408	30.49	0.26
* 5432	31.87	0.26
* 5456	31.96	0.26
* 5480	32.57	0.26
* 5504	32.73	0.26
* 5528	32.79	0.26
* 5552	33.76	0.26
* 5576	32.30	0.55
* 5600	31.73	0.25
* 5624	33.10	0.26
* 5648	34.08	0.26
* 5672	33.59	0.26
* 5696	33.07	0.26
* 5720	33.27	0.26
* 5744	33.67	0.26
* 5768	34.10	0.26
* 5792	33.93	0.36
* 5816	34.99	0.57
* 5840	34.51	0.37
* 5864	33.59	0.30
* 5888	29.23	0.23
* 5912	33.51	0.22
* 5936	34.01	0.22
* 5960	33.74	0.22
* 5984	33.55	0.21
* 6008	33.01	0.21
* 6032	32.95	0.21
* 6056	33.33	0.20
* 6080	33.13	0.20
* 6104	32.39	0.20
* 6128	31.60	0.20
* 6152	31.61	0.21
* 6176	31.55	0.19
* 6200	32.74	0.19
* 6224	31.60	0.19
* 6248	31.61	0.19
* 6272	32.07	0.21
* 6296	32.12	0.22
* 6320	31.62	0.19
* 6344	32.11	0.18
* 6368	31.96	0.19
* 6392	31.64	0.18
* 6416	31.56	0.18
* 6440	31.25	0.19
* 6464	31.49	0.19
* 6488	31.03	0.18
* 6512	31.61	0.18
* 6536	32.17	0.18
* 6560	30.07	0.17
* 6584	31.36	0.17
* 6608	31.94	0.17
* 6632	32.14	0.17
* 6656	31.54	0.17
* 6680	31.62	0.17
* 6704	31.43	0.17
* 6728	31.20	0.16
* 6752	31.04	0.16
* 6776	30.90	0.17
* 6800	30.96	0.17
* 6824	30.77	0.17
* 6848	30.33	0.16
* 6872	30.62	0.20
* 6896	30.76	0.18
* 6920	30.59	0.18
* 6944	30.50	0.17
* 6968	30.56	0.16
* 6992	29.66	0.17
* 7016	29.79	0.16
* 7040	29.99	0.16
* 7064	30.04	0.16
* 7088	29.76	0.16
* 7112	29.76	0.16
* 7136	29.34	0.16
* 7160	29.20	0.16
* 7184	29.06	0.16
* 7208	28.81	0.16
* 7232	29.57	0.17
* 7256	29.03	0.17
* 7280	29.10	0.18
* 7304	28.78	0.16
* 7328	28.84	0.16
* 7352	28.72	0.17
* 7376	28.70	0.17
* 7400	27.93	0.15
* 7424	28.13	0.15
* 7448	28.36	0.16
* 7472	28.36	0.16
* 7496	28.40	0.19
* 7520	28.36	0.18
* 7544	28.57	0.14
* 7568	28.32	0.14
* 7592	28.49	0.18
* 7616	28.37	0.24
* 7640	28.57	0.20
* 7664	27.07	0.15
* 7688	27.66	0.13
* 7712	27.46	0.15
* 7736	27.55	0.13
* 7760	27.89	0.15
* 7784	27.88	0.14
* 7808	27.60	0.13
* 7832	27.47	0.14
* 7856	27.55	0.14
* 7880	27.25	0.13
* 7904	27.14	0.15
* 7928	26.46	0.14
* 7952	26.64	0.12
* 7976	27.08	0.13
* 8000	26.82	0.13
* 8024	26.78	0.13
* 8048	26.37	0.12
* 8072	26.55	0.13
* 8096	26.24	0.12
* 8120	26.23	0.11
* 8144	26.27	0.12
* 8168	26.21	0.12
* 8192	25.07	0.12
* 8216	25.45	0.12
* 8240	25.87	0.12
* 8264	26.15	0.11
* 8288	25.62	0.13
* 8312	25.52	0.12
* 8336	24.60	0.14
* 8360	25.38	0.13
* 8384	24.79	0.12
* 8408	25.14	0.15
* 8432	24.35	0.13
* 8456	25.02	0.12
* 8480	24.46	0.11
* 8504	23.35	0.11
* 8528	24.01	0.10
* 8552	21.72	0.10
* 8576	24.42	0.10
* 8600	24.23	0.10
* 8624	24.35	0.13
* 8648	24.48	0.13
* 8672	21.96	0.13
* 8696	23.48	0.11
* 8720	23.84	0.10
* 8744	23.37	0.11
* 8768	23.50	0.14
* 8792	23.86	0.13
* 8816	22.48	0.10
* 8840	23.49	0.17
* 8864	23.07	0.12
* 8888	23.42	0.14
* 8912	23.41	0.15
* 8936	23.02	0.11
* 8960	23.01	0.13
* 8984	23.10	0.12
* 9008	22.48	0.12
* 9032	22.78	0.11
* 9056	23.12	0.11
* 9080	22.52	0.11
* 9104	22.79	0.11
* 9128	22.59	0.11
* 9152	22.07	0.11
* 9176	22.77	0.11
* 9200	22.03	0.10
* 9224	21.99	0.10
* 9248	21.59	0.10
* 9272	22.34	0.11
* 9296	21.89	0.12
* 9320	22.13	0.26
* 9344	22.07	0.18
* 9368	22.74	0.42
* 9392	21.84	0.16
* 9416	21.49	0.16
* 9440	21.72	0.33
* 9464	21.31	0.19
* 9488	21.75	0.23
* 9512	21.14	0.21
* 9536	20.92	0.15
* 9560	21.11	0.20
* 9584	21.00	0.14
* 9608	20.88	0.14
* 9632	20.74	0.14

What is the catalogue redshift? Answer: 0.000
